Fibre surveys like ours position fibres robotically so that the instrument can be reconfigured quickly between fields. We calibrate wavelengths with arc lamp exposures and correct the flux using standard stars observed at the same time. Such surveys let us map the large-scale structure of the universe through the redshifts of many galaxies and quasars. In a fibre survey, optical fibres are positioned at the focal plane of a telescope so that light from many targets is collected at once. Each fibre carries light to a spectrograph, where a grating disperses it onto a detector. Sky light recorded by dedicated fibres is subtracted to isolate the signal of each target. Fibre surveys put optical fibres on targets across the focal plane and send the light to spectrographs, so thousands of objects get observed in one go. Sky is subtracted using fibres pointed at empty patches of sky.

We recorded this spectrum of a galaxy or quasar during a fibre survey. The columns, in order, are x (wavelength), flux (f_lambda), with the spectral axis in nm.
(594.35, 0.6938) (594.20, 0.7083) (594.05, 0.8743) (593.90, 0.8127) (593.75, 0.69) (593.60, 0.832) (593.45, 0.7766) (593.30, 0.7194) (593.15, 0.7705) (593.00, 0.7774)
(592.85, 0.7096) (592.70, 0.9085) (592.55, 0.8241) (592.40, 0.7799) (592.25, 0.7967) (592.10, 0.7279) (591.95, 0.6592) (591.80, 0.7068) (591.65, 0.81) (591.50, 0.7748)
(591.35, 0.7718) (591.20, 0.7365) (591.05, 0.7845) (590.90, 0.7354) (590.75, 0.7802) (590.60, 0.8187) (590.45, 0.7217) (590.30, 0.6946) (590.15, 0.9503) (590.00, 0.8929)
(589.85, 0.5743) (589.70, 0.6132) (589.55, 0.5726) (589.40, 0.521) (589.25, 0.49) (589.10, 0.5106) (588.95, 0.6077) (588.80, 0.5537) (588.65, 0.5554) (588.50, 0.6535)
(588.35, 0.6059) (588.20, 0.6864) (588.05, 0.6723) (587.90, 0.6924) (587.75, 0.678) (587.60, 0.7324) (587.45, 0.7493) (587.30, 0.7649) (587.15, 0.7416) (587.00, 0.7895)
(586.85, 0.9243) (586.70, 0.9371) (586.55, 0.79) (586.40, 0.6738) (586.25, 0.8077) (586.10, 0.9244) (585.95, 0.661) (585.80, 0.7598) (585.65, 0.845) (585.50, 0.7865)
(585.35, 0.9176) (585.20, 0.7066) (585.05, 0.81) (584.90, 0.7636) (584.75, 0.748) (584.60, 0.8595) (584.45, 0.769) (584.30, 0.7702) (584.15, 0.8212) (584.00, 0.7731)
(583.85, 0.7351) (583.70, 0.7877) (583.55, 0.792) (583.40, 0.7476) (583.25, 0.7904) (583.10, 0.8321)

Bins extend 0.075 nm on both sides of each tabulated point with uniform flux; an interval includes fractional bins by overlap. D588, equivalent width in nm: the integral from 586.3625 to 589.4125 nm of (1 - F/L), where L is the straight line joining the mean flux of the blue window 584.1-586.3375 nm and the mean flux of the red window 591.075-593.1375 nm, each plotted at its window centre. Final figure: 0.39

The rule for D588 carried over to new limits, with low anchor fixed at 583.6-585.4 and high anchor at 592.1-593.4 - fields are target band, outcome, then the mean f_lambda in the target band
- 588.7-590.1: 0.33 nm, 0.599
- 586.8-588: 0.05 nm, 0.754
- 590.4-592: 0.05 nm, 0.757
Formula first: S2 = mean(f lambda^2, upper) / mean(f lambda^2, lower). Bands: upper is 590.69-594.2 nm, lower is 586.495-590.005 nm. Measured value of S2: 1.16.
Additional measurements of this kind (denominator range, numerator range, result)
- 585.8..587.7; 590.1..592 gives 0.98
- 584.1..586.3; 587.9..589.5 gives 0.75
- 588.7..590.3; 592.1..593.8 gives 1.25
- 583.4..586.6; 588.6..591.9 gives 0.90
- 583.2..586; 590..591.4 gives 1.02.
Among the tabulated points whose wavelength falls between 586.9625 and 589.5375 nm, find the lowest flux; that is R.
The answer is 0.49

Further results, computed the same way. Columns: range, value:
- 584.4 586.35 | 0.661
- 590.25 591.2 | 0.6946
